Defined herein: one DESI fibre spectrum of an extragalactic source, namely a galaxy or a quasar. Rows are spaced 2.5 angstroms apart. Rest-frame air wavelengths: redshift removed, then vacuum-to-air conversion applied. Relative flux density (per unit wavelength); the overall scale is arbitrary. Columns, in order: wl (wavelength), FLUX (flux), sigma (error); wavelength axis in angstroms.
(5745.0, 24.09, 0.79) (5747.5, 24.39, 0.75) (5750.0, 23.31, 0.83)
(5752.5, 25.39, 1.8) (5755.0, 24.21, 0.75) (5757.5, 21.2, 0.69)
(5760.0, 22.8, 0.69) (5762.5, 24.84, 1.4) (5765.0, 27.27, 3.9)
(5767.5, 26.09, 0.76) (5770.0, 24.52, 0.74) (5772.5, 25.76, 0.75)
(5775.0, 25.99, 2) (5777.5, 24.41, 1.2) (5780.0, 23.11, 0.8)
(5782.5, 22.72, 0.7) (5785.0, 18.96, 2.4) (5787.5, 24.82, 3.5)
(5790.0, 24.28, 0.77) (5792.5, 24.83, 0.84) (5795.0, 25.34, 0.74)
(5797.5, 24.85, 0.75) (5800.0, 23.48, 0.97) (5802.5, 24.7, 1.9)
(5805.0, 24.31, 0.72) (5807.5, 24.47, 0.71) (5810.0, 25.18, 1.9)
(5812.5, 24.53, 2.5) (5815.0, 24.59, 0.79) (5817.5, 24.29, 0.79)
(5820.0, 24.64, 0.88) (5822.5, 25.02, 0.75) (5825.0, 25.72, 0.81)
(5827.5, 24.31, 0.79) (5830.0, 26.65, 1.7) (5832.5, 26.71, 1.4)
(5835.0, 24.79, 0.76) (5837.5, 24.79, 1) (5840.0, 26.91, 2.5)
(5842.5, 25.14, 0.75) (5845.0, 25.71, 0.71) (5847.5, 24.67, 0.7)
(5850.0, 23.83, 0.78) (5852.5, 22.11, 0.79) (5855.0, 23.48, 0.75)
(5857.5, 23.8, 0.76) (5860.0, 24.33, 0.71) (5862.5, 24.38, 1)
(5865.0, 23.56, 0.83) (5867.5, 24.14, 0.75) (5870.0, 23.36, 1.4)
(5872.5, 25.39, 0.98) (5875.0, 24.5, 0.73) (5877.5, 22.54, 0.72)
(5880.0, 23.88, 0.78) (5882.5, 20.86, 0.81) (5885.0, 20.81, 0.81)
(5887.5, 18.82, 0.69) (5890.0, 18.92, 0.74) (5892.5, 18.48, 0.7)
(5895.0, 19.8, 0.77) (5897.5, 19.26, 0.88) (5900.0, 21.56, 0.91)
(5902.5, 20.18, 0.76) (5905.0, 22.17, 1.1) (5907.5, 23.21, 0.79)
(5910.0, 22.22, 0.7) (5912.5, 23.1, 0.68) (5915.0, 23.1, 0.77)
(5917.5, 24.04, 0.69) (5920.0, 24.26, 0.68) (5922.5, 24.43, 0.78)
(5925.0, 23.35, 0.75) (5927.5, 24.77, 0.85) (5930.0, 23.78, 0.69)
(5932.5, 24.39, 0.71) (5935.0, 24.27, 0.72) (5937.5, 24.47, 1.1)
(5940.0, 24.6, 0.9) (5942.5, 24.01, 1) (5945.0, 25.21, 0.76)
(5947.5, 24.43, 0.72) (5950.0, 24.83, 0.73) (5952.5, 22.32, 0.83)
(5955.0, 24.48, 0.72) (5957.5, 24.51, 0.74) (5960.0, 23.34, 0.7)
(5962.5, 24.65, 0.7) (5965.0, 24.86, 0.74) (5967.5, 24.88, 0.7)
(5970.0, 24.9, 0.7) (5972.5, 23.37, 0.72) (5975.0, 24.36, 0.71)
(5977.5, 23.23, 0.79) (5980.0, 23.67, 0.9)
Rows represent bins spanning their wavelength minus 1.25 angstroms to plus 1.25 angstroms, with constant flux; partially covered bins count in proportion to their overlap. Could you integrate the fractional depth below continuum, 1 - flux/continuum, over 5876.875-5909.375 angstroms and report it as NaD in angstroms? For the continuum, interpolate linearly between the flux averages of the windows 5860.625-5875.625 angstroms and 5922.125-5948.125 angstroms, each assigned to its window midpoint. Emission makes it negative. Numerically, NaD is 4.6 angstroms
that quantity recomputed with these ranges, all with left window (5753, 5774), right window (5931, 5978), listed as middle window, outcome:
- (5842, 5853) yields 0.0 angstroms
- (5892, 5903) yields 2.0 angstroms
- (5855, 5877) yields 0.3 angstroms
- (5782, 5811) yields 0.7 angstroms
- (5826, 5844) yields -0.8 angstroms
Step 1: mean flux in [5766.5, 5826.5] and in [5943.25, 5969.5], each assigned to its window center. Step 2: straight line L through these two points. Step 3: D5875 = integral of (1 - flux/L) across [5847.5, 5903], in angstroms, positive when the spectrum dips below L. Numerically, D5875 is 4.9 angstroms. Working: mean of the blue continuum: 24.4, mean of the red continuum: 24.4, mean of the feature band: 22.3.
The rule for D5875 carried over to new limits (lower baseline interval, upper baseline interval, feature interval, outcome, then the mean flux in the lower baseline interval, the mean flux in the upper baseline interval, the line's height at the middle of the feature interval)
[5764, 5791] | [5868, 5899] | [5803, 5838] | -2.8 angstroms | 24.3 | 21.5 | 23.2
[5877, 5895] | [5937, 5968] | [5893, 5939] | -1.2 angstroms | 20.5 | 24.3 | 22.2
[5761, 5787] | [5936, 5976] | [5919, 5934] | 0.1 angstroms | 24.4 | 24.3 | 24.3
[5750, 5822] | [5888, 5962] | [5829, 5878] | -1.8 angstroms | 24.3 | 23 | 23.7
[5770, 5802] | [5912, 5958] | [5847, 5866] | 0.3 angstroms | 24.1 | 24.1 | 24.1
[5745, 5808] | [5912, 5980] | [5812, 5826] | -0.3 angstroms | 24.2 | 24.1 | 24.2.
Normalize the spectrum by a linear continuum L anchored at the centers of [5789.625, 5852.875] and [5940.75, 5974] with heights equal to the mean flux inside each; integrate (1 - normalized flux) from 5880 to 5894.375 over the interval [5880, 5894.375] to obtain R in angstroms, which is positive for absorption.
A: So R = 2.7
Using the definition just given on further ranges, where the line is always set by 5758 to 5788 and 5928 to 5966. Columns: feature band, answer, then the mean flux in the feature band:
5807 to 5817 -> -0.2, 24.7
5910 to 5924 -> 0.4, 23.6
